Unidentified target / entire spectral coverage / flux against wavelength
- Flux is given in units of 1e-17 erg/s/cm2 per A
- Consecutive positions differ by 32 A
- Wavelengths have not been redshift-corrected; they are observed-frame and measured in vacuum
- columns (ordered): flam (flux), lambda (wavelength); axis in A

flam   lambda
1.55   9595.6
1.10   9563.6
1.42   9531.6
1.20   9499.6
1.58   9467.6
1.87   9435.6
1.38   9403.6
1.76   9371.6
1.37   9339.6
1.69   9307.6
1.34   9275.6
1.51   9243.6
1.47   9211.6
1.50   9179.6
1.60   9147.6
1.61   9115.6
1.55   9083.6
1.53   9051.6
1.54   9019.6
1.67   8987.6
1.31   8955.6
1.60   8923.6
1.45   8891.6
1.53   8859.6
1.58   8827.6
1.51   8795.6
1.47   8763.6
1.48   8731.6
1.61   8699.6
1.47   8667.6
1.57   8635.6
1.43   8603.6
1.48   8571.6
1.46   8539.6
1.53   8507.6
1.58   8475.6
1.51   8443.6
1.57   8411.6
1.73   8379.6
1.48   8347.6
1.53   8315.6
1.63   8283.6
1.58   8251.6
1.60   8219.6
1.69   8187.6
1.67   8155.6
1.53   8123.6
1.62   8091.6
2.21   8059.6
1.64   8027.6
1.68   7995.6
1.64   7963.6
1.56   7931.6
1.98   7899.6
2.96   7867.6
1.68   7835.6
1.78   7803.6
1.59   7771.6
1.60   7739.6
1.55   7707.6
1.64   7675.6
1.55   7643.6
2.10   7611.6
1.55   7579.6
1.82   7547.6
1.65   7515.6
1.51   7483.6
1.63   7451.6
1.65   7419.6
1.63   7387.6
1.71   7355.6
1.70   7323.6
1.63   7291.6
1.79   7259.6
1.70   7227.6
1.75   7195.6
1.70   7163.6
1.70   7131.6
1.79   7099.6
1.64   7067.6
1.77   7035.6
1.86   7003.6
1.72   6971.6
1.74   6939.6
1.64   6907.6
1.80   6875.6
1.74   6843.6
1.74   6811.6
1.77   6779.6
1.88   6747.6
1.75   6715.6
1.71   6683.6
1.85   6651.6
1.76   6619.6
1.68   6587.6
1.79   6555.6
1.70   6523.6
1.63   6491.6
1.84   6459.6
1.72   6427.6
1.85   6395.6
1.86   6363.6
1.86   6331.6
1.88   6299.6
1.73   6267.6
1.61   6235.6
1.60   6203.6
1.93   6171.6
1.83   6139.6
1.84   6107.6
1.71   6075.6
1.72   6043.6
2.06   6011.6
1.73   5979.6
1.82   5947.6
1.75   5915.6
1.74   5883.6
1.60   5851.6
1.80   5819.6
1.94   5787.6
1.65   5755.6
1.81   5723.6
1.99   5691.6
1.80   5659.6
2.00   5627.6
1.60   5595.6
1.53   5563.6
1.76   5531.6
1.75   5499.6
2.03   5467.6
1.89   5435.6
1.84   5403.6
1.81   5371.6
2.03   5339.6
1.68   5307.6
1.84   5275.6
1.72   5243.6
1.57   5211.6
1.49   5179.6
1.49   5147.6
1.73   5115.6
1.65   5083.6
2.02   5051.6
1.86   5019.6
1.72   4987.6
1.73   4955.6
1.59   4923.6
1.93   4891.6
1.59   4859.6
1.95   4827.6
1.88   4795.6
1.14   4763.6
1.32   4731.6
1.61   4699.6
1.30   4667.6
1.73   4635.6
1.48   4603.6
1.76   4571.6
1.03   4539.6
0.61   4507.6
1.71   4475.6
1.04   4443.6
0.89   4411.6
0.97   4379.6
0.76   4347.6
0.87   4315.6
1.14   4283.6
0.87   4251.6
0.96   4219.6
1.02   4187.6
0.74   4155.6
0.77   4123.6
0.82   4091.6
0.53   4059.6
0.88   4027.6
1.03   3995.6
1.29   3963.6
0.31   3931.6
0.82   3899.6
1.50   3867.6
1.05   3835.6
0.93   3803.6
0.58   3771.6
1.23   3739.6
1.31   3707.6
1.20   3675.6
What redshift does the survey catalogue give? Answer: 0.198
